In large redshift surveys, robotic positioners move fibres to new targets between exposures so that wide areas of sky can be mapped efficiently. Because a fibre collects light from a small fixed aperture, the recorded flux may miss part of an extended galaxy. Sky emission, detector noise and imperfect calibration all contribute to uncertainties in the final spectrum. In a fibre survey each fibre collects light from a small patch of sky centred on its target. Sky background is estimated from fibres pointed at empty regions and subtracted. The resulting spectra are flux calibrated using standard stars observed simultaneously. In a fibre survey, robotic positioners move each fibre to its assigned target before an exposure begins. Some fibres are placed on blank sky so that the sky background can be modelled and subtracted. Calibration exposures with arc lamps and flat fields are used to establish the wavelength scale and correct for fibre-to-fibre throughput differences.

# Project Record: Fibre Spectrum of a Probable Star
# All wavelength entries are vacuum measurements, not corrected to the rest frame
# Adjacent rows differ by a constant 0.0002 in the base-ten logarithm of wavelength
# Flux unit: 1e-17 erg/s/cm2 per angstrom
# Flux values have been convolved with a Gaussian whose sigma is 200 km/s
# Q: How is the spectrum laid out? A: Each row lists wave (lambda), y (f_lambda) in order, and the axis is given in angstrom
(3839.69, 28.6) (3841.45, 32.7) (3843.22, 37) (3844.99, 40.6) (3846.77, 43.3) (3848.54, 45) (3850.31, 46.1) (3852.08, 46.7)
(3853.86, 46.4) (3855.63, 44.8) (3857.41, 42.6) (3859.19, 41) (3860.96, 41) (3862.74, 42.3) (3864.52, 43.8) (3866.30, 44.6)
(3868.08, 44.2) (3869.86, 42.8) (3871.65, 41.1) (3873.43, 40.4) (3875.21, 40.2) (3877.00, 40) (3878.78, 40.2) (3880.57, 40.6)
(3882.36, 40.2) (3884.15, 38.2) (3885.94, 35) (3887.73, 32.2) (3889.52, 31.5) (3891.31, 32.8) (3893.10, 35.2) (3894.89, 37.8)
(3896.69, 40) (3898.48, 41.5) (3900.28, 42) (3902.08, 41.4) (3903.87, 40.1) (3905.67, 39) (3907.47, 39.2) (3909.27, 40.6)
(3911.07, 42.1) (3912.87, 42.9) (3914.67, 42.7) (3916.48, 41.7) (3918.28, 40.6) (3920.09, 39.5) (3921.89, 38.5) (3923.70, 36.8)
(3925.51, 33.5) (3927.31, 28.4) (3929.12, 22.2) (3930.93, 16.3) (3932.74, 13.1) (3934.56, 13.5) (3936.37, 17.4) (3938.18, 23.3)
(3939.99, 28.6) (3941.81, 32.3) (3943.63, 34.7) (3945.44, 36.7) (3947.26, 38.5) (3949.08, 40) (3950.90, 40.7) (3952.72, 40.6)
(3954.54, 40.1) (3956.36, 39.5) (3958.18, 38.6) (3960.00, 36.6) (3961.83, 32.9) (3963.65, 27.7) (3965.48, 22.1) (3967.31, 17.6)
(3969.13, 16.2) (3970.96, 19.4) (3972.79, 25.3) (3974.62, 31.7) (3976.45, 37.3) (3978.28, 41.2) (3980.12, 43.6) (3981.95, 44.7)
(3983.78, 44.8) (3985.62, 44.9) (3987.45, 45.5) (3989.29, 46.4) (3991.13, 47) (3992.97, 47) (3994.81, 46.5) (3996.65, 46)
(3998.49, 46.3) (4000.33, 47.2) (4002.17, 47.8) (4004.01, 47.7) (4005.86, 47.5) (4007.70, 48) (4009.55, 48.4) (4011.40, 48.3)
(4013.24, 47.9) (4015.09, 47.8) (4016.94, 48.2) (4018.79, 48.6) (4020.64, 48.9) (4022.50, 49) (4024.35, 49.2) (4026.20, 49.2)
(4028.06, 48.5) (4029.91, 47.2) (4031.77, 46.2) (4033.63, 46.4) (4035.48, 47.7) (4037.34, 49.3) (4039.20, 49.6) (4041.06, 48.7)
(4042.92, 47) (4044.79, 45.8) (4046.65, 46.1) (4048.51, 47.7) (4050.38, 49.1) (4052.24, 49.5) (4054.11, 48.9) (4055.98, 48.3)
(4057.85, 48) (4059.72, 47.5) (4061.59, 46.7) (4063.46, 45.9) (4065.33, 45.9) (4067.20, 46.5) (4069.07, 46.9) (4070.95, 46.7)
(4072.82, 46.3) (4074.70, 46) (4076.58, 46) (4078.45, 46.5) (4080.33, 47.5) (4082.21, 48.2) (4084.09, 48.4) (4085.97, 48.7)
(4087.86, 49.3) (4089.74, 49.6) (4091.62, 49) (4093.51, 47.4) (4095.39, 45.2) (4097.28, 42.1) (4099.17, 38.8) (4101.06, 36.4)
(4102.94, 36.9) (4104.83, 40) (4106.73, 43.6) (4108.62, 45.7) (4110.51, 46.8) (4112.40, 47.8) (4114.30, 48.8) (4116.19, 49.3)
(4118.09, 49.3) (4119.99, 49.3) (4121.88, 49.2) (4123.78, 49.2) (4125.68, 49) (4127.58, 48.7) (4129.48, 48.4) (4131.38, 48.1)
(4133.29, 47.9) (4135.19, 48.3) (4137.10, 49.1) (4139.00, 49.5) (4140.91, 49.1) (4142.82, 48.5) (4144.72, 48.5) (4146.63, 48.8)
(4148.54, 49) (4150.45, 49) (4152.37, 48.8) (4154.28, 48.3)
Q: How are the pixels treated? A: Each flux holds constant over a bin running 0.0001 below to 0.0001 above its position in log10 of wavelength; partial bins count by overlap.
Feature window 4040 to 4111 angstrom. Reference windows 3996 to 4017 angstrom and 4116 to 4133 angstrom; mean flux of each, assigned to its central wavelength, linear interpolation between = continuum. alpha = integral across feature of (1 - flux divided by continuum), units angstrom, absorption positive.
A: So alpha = 3.23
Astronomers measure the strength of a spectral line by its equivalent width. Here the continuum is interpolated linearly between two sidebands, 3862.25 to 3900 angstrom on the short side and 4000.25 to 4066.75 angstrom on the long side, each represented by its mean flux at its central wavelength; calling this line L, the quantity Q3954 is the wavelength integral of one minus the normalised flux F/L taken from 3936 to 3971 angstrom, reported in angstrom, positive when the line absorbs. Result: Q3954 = 9.41 angstrom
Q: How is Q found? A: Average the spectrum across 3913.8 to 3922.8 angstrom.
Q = 40.6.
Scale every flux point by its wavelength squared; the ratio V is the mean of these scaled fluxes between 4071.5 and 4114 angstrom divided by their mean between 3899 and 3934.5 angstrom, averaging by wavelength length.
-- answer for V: 1.4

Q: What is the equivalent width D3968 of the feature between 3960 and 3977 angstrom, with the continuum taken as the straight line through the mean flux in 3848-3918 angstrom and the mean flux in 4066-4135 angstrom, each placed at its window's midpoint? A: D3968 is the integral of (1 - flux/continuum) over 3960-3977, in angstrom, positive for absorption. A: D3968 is 6.8 angstrom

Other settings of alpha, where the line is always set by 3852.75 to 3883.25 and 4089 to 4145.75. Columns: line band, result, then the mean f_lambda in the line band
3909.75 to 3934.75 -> 5.9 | 32.9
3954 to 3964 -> 1.7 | 36.2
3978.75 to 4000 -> -0.6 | 45.6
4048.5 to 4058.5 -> -0.7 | 48.6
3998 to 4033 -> -2.5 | 48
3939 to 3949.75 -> 2.1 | 34.9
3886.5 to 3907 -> 2.4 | 37.6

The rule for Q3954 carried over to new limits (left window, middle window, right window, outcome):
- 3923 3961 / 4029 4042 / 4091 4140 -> -2.9 angstrom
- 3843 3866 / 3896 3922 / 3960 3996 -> -0.5 angstrom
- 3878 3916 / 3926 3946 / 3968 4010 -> 7.9 angstrom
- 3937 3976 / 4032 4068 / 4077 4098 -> -4.0 angstrom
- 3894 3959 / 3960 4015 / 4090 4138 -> -1.5 angstrom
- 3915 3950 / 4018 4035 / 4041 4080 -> -2.2 angstrom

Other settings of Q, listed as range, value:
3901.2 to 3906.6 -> 40.2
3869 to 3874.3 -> 41.4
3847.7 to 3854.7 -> 46.1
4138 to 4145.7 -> 48.9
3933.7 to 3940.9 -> 20.8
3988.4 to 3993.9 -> 46.8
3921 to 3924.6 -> 37.6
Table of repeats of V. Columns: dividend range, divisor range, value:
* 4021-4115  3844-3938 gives 1.35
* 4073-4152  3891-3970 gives 1.53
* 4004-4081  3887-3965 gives 1.46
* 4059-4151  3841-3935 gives 1.37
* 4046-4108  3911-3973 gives 1.57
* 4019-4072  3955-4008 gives 1.27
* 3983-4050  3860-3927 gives 1.28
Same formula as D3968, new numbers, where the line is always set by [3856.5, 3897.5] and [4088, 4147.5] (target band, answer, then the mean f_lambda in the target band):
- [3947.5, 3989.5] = 6.8 angstrom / 35.4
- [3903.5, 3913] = 0.0 angstrom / 40.5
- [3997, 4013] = -1.6 angstrom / 47.6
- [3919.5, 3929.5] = 1.8 angstrom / 33.5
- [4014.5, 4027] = -1.4 angstrom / 48.7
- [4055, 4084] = -1.0 angstrom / 46.9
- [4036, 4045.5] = -0.8 angstrom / 48.1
